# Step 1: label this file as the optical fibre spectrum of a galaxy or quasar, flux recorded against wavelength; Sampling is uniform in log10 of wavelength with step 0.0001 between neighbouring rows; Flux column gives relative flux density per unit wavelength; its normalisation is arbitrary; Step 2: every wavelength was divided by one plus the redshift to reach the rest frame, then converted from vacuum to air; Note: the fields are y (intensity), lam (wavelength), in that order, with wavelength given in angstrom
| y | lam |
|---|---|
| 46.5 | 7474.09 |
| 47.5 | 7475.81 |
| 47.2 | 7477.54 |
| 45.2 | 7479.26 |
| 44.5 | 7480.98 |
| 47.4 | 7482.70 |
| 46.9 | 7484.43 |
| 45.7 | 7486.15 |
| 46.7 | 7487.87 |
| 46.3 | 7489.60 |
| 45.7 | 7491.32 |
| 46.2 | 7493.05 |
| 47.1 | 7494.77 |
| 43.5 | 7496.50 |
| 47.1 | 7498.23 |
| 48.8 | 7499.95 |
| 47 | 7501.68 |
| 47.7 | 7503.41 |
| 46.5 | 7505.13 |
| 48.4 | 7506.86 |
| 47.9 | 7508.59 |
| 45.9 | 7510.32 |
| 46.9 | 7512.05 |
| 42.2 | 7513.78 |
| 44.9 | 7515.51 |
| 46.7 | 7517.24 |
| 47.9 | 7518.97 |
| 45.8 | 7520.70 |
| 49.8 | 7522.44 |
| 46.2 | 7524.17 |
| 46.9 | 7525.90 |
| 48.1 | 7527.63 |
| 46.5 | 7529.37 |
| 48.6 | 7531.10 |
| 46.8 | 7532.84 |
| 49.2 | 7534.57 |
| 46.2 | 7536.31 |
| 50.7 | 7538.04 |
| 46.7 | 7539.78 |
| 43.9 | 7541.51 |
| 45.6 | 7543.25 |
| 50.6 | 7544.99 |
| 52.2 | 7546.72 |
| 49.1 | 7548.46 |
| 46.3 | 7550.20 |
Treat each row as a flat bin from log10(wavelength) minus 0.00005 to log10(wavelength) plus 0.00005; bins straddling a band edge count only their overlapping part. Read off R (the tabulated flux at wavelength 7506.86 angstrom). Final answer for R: 48.4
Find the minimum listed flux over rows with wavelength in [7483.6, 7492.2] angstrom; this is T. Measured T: 45.7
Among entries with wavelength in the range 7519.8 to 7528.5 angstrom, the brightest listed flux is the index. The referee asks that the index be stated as 49.8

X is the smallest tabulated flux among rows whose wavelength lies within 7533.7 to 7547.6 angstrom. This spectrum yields 43.9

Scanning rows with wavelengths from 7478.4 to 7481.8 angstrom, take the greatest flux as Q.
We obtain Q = 45.2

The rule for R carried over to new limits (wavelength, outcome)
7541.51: 43.9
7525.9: 46.9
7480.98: 44.5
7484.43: 46.9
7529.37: 46.5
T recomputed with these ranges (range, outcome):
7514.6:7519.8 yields 44.9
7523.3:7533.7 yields 46.2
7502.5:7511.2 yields 45.9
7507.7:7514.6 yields 42.2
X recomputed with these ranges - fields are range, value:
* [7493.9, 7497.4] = 43.5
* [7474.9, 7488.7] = 44.5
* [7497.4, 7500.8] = 47.1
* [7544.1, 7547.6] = 50.6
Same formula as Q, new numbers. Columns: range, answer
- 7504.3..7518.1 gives 48.4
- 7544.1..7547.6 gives 52.2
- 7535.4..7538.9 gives 50.7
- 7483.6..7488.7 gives 46.9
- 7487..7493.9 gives 46.7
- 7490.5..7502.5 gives 48.8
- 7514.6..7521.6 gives 47.9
